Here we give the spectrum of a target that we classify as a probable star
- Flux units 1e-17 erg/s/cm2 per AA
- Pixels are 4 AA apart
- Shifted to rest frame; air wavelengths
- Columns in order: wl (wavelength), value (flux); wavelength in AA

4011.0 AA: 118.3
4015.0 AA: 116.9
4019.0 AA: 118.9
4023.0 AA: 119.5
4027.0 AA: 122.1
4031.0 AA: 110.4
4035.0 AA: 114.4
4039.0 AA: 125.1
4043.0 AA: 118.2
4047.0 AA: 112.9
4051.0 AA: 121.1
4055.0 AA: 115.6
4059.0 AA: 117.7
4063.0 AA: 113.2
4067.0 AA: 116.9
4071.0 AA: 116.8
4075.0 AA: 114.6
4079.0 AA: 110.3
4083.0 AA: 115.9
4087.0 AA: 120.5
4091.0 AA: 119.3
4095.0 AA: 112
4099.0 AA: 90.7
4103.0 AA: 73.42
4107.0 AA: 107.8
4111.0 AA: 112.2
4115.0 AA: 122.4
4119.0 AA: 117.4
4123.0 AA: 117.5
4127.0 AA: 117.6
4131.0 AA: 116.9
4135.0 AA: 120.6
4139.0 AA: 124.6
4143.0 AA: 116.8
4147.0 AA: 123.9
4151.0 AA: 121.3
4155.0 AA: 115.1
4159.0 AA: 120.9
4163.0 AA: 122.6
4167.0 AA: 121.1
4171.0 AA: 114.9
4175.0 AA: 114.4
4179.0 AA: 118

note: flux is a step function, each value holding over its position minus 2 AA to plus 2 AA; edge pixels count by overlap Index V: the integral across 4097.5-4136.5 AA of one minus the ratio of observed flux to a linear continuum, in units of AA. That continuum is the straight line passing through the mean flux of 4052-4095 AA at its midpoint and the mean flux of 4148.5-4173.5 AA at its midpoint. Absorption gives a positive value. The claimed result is 2.6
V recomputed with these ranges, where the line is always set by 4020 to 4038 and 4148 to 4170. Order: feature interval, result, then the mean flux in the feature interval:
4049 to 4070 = 0.18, 117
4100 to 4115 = 2.32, 101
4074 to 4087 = 0.41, 115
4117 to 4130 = 0.20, 117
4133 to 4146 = -0.13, 121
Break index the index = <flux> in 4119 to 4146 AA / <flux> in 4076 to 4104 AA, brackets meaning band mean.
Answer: 1.1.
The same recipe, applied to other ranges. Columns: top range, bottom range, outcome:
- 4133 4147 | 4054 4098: 1.05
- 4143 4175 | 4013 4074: 1.02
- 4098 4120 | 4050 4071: 0.89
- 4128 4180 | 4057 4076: 1.03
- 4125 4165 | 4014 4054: 1.02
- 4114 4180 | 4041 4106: 1.07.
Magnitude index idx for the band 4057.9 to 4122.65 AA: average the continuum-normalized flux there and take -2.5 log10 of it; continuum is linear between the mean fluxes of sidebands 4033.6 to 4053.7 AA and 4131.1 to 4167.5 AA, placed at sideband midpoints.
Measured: 0.07 mag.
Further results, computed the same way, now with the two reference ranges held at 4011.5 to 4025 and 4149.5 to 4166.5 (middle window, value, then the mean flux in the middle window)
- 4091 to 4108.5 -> 0.21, 98.3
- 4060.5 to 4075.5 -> 0.03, 116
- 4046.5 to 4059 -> 0.02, 117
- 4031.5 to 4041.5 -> 0.00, 118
